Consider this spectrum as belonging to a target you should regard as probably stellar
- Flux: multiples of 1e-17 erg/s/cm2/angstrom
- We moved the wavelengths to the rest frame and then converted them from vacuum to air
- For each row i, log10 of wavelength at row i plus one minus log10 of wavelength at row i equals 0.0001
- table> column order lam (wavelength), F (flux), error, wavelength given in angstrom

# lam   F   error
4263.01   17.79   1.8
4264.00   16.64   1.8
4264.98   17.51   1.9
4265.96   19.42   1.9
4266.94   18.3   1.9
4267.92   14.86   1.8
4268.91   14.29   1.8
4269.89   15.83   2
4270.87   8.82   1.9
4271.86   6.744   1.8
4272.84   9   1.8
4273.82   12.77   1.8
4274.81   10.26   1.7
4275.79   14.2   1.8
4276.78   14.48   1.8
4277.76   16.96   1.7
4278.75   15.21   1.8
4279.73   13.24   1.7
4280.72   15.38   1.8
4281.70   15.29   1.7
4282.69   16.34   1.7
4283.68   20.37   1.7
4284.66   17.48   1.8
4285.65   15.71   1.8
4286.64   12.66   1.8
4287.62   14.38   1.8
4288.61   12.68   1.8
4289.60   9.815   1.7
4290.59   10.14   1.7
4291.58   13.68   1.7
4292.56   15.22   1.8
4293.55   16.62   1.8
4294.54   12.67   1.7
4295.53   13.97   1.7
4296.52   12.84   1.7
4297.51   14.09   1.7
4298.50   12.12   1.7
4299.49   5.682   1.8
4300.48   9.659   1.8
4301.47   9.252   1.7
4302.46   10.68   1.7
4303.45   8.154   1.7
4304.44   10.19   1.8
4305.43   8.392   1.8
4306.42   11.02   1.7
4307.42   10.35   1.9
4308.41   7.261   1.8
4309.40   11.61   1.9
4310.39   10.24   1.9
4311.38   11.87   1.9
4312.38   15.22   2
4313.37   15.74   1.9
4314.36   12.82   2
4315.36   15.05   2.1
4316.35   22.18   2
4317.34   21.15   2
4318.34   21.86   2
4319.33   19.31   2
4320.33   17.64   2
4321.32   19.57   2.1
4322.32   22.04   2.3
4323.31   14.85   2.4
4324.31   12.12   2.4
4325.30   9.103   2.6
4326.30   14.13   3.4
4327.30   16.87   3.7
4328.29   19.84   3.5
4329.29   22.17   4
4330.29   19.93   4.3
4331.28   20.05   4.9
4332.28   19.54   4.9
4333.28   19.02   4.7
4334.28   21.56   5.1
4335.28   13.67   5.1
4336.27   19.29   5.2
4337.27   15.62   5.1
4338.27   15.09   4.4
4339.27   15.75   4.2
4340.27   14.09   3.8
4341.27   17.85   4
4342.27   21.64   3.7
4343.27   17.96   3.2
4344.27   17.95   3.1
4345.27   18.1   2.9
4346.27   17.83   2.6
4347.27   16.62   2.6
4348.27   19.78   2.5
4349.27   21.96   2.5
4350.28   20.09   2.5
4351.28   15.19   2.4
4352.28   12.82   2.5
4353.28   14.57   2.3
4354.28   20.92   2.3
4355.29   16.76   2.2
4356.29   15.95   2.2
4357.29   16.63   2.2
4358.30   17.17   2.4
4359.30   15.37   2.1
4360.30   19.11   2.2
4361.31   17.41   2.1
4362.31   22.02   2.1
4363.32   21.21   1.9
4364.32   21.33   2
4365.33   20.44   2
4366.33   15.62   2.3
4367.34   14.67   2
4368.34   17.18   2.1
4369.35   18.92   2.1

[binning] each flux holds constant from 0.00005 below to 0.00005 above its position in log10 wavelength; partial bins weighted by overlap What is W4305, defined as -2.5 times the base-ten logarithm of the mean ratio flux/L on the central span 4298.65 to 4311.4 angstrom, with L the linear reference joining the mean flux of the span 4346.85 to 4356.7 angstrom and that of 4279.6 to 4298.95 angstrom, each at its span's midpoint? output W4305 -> 0.50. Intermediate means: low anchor 14.3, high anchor 17.5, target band 9.55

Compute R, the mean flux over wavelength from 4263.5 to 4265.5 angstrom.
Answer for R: 17.1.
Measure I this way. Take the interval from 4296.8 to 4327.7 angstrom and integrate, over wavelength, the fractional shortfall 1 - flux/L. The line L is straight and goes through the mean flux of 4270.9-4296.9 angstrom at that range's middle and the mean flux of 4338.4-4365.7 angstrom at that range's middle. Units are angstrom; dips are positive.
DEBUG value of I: 4.00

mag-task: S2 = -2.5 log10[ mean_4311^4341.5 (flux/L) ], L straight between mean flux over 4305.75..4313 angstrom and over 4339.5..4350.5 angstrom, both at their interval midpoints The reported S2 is -0.20 mag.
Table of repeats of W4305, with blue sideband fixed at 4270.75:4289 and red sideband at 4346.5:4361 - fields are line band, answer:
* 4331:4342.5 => -0.07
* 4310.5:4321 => -0.10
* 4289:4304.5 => 0.25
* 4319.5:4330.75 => -0.07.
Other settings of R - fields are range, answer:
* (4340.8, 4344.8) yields 18.9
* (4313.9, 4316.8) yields 16.6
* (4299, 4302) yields 8.23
